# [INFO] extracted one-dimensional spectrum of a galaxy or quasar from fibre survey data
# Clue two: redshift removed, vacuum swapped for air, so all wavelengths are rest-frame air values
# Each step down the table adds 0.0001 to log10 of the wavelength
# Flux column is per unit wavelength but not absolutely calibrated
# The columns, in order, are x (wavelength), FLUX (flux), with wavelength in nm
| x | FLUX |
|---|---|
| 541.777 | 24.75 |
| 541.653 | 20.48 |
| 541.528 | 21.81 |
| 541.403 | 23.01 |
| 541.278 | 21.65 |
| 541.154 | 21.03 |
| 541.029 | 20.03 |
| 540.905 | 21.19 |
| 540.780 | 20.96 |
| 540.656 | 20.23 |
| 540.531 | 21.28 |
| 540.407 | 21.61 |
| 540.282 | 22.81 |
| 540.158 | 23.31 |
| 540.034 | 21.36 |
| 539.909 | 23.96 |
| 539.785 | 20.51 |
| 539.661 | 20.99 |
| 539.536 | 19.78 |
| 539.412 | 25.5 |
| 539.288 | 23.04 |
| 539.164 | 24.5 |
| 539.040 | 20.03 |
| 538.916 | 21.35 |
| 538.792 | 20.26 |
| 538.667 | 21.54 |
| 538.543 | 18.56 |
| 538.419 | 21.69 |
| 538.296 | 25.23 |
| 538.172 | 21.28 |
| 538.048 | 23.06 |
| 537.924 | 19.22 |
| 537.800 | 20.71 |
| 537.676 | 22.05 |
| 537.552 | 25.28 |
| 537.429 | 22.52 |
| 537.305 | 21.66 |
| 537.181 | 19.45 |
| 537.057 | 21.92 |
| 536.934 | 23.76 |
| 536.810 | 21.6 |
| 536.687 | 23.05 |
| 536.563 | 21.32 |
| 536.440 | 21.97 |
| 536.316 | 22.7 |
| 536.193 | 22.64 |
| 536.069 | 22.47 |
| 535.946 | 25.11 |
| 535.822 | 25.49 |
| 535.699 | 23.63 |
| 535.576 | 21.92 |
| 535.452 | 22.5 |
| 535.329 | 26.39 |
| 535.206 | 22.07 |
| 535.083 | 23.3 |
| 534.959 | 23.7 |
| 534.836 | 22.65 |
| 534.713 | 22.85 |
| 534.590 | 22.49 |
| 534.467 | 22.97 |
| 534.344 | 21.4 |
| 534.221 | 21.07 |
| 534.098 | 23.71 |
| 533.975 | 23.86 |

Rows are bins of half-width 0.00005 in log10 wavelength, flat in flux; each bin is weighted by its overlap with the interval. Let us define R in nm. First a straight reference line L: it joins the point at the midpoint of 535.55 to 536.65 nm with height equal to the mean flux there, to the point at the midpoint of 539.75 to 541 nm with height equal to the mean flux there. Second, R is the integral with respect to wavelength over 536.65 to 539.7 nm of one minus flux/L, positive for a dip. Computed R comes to 0.066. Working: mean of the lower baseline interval 23.1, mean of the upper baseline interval 21.7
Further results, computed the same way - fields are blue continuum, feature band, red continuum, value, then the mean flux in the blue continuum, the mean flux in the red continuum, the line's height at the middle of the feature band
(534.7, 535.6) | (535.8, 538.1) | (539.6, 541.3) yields 0.03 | 23.2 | 21.5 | 22.6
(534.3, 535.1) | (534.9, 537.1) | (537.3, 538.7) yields -0.06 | 22.8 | 21.9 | 22.4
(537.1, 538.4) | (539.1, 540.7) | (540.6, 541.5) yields -0.06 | 22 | 21.2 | 21.5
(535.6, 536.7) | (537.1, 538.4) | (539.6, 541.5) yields 0.03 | 23.1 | 21.6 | 22.6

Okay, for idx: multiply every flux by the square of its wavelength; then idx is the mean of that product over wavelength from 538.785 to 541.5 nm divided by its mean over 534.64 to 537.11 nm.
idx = 1.0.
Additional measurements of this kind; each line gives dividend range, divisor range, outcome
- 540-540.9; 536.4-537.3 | 1.00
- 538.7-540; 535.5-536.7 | 0.97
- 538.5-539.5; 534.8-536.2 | 0.94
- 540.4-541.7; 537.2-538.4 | 0.97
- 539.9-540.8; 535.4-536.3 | 0.95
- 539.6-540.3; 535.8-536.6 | 0.97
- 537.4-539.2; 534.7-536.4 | 0.94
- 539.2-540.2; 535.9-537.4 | 1.01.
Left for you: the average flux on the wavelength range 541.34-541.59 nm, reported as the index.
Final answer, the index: 22.3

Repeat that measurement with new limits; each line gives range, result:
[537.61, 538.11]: 21.3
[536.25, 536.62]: 22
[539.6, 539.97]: 21.9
